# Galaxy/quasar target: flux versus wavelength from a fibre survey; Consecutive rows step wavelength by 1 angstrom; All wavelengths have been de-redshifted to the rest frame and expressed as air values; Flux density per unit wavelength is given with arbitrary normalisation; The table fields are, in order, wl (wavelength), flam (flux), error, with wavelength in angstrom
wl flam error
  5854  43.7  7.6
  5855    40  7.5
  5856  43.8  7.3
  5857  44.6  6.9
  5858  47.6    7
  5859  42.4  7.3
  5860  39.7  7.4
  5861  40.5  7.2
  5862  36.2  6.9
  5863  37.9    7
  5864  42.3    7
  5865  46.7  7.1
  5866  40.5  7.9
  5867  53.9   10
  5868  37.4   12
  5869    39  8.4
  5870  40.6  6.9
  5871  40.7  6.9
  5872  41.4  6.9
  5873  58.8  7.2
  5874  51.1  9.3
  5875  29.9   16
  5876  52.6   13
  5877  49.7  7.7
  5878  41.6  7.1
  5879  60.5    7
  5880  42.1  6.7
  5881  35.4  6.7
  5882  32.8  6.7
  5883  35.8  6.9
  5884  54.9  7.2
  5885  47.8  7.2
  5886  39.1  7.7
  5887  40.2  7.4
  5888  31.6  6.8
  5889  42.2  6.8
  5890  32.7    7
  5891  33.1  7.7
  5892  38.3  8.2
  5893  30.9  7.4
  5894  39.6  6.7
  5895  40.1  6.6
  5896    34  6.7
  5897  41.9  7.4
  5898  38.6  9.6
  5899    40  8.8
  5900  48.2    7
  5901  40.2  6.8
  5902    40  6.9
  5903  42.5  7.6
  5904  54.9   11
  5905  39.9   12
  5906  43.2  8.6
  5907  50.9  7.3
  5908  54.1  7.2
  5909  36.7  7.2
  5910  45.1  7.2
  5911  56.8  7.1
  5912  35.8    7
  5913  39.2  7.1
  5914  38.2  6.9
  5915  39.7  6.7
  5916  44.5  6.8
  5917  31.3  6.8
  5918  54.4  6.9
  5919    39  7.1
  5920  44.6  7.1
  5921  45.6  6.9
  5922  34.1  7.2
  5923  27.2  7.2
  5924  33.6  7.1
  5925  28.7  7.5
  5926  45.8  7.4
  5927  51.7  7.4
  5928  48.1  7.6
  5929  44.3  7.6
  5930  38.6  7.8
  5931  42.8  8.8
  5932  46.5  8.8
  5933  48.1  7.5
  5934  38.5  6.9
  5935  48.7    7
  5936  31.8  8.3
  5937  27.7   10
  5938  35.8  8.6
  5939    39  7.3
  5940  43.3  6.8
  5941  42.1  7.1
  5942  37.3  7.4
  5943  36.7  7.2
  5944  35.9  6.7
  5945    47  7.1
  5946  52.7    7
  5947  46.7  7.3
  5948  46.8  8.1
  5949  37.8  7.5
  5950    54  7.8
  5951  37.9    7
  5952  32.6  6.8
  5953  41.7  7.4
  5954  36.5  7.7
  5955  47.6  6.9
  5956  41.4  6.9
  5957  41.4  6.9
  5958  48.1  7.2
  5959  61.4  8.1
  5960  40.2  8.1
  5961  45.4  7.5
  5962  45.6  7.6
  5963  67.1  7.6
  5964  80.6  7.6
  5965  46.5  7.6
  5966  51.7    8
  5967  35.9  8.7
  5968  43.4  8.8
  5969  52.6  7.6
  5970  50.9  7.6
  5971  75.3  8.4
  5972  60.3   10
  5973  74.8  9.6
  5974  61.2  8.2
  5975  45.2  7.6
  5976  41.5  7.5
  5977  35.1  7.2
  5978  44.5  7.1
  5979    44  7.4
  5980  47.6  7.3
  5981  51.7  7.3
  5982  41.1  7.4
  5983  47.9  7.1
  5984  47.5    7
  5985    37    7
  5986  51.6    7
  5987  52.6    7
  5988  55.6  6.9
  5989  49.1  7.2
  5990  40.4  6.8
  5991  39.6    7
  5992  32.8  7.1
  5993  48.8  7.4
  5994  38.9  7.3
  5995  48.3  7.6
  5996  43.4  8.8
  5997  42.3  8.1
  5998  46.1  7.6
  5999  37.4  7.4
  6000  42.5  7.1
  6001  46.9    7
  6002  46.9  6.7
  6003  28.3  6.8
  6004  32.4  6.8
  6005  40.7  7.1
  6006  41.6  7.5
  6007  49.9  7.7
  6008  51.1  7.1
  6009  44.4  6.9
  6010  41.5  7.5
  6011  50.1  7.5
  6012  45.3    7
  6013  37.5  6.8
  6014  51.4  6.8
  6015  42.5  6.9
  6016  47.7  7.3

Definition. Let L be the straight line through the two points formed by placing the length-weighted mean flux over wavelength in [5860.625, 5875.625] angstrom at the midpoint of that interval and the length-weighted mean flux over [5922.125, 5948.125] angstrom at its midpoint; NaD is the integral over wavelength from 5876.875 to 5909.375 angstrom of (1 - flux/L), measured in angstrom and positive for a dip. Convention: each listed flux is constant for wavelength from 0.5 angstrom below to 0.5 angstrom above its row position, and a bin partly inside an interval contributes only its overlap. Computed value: 0.3 angstrom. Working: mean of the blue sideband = 42.6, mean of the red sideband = 40.8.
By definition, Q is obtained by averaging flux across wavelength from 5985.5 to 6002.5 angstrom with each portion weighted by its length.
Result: 44.9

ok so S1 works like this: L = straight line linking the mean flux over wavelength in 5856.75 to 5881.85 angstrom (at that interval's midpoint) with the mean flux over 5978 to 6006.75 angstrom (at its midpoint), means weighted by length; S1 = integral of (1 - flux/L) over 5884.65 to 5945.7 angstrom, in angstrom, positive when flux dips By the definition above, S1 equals 3.9 angstrom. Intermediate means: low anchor 43.6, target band 40.8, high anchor 43.7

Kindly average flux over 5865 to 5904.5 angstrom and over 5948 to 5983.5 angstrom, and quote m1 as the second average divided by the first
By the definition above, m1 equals 1.2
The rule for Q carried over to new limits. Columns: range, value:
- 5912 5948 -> 40.8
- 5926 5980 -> 46.3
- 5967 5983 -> 50.7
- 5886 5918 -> 41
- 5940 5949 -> 42.9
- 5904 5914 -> 44.8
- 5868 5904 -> 41.5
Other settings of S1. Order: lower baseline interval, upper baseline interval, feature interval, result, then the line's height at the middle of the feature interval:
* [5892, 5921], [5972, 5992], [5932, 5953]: 1.7 angstrom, 44.9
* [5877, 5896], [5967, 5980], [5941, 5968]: 1.8 angstrom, 49.1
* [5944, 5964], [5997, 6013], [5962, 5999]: -3.6 angstrom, 44.6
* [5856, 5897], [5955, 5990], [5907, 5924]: 1.3 angstrom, 45.2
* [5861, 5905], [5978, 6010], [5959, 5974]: -4.1 angstrom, 43.5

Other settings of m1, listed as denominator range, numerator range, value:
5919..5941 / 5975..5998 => 1.11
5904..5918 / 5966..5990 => 1.14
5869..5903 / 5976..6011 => 1.06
